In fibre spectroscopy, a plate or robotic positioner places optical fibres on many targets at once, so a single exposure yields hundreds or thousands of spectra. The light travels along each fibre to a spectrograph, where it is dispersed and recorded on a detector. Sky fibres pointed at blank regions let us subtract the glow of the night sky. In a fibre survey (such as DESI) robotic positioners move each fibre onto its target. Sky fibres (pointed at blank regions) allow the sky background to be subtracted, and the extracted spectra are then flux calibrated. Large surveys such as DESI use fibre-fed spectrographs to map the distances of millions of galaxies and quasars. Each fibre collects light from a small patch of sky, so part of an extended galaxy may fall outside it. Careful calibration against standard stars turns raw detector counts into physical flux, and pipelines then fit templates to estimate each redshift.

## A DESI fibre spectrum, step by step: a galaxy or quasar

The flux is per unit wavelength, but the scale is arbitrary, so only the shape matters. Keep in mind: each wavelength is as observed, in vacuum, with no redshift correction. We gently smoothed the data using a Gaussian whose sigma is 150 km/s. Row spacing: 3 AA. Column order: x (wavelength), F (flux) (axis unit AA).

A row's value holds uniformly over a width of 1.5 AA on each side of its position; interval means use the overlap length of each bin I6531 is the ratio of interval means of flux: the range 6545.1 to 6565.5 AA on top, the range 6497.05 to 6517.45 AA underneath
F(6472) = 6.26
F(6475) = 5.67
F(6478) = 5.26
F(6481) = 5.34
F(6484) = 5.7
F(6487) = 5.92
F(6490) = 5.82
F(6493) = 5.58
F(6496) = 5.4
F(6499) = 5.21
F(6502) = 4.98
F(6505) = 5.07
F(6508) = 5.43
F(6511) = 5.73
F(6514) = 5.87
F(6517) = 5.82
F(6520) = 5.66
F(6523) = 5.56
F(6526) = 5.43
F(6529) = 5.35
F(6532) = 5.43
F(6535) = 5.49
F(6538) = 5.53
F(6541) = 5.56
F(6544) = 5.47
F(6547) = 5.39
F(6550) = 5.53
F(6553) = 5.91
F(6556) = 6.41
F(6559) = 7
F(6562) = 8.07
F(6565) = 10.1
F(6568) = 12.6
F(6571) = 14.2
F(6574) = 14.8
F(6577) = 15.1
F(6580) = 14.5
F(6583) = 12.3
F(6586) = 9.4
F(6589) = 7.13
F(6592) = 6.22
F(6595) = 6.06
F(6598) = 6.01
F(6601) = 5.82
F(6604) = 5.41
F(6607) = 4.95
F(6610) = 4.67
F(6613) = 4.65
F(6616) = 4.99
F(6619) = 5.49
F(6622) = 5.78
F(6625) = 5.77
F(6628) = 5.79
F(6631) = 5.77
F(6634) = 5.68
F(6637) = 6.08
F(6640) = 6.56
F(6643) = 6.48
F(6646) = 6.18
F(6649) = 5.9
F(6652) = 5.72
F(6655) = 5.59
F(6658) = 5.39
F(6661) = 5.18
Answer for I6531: 1.2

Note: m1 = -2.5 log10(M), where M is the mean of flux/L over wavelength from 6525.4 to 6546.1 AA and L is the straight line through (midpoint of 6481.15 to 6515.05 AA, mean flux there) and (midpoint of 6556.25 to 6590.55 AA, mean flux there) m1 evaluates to 0.46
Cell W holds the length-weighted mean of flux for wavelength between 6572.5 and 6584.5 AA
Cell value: 14.2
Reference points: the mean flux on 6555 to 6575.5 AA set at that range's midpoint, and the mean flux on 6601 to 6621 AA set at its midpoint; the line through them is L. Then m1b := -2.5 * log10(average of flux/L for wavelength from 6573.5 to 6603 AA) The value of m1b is -0.18 mag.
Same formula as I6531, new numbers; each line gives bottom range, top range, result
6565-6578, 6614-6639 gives 0.41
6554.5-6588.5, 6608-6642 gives 0.50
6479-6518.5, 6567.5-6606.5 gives 1.77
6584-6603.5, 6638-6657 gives 0.88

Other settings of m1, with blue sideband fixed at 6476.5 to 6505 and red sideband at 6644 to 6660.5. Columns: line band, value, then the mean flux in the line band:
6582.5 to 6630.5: -0.090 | 6.14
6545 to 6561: -0.099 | 6.09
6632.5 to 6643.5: -0.084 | 6.17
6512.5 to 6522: -0.053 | 5.77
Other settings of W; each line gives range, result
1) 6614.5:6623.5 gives 5.42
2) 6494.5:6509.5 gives 5.22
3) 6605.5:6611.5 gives 4.81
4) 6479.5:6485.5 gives 5.52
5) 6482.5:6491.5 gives 5.81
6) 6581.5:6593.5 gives 8.76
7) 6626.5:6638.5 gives 5.83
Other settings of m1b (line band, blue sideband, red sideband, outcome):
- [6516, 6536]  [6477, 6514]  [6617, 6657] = 0.01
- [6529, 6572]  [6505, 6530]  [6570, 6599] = 0.14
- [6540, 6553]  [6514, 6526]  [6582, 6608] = 0.11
